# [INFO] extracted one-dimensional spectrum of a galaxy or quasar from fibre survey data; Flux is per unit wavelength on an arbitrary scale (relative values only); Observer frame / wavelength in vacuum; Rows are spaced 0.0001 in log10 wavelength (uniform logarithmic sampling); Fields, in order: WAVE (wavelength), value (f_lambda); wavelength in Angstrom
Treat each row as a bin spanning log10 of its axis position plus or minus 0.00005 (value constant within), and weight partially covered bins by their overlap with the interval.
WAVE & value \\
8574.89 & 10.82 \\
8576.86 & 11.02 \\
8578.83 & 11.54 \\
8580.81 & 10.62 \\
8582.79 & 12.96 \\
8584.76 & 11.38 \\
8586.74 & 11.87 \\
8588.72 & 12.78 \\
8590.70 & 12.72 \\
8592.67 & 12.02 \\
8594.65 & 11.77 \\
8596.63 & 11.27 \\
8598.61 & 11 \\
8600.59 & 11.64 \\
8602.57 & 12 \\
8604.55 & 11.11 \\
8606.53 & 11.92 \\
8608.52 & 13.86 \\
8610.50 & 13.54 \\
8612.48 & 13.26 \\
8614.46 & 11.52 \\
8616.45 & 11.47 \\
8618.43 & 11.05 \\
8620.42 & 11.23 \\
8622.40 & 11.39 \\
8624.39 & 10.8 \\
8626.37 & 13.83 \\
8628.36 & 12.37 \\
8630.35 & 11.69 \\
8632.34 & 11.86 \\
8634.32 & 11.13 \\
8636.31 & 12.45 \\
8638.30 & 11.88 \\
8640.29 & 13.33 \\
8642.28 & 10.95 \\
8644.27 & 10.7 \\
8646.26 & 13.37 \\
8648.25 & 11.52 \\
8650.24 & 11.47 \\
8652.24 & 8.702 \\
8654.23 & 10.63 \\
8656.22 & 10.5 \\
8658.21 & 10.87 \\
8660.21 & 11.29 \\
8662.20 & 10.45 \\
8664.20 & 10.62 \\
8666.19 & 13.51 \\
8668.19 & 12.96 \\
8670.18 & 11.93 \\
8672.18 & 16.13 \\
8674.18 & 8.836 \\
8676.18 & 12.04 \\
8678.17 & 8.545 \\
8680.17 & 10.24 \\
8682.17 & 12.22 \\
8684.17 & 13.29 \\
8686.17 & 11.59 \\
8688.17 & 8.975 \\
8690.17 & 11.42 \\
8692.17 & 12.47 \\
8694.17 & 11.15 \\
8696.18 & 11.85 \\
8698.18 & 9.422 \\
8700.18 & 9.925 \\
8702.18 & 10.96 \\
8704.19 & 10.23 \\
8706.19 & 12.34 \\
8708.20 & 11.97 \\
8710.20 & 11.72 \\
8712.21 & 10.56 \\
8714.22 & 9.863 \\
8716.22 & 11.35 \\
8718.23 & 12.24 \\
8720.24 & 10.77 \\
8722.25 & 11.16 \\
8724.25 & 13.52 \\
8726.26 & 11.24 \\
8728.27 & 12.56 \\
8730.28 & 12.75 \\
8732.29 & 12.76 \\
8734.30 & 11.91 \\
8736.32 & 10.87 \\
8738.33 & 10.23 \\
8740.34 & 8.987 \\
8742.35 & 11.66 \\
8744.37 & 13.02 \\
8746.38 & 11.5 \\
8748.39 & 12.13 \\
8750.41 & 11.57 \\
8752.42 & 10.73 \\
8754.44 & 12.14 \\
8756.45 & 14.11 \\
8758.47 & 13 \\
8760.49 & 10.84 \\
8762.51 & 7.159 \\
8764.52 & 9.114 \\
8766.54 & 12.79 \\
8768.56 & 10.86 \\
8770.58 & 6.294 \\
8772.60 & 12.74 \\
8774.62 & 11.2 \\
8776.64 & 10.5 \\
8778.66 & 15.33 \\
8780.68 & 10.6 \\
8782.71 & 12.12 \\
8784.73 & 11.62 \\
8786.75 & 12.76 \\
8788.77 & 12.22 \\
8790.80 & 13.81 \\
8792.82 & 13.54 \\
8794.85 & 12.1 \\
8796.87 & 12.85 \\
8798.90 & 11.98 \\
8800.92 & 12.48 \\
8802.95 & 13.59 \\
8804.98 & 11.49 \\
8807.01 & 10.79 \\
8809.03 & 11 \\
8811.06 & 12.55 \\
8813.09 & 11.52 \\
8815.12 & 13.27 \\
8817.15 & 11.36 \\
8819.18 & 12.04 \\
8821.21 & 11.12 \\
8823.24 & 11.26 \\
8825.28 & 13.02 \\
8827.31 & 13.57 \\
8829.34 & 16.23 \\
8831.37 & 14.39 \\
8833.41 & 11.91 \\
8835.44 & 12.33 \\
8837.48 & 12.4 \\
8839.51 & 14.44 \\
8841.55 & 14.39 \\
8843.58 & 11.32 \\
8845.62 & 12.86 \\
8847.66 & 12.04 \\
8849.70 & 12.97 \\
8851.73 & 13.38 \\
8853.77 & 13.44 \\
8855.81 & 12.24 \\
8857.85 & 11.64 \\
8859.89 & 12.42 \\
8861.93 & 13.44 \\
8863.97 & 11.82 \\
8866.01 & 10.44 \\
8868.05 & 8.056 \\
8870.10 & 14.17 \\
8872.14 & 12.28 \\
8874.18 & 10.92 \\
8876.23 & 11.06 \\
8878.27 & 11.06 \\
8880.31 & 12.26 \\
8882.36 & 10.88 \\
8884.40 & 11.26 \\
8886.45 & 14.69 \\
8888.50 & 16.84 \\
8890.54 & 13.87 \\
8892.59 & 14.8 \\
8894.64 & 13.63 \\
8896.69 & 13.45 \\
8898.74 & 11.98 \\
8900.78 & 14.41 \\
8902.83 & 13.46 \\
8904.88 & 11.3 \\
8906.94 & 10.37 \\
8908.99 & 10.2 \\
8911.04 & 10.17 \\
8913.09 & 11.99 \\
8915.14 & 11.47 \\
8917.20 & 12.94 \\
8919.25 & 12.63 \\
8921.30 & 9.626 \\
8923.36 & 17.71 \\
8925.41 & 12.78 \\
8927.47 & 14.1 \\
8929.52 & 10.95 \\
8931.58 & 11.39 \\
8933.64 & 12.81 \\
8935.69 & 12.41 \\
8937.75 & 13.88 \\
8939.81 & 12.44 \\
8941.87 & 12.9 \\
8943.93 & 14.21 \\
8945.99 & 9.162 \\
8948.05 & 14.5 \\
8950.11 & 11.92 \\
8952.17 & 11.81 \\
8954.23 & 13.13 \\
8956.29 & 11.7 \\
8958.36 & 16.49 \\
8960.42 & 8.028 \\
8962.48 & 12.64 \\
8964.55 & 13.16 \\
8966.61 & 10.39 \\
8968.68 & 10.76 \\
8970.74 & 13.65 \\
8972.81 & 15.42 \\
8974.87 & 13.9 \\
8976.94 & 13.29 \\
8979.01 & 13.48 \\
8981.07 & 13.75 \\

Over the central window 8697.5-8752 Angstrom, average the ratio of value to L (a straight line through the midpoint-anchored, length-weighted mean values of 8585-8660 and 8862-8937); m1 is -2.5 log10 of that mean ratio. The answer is 0.055 mag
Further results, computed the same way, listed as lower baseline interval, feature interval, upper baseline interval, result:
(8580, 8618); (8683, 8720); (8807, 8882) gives 0.090 mag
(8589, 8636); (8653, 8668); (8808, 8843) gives 0.088 mag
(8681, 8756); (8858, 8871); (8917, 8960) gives 0.057 mag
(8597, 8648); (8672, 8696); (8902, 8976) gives 0.073 mag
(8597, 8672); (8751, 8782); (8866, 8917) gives 0.079 mag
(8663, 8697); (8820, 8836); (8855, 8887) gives -0.112 mag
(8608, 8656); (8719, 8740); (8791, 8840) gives 0.046 mag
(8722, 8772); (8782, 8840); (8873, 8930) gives -0.062 mag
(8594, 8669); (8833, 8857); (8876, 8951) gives -0.038 mag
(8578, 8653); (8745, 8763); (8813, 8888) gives 0.051 mag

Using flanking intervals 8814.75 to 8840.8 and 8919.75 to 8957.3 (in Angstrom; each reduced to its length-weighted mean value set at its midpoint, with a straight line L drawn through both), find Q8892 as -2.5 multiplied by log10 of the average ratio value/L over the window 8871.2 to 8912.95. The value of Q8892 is 0.03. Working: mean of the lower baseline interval 12.9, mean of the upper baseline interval 12.6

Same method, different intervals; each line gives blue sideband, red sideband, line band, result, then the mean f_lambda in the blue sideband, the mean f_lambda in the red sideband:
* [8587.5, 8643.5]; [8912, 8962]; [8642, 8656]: 0.10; 12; 12.5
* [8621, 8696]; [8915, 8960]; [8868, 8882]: 0.08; 11.5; 12.7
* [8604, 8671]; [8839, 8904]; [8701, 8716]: 0.09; 11.7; 12.7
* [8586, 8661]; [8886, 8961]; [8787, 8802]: -0.04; 11.8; 12.7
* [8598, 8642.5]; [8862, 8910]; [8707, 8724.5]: 0.07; 12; 12.3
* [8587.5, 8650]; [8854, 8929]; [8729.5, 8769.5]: 0.07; 12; 12.4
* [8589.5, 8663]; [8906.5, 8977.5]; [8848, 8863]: -0.05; 11.7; 12.4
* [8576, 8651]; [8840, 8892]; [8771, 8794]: 0.00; 11.9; 12.4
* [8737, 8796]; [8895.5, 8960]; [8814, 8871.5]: -0.05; 11.5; 12.5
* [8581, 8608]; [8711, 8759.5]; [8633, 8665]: 0.05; 11.9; 11.7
